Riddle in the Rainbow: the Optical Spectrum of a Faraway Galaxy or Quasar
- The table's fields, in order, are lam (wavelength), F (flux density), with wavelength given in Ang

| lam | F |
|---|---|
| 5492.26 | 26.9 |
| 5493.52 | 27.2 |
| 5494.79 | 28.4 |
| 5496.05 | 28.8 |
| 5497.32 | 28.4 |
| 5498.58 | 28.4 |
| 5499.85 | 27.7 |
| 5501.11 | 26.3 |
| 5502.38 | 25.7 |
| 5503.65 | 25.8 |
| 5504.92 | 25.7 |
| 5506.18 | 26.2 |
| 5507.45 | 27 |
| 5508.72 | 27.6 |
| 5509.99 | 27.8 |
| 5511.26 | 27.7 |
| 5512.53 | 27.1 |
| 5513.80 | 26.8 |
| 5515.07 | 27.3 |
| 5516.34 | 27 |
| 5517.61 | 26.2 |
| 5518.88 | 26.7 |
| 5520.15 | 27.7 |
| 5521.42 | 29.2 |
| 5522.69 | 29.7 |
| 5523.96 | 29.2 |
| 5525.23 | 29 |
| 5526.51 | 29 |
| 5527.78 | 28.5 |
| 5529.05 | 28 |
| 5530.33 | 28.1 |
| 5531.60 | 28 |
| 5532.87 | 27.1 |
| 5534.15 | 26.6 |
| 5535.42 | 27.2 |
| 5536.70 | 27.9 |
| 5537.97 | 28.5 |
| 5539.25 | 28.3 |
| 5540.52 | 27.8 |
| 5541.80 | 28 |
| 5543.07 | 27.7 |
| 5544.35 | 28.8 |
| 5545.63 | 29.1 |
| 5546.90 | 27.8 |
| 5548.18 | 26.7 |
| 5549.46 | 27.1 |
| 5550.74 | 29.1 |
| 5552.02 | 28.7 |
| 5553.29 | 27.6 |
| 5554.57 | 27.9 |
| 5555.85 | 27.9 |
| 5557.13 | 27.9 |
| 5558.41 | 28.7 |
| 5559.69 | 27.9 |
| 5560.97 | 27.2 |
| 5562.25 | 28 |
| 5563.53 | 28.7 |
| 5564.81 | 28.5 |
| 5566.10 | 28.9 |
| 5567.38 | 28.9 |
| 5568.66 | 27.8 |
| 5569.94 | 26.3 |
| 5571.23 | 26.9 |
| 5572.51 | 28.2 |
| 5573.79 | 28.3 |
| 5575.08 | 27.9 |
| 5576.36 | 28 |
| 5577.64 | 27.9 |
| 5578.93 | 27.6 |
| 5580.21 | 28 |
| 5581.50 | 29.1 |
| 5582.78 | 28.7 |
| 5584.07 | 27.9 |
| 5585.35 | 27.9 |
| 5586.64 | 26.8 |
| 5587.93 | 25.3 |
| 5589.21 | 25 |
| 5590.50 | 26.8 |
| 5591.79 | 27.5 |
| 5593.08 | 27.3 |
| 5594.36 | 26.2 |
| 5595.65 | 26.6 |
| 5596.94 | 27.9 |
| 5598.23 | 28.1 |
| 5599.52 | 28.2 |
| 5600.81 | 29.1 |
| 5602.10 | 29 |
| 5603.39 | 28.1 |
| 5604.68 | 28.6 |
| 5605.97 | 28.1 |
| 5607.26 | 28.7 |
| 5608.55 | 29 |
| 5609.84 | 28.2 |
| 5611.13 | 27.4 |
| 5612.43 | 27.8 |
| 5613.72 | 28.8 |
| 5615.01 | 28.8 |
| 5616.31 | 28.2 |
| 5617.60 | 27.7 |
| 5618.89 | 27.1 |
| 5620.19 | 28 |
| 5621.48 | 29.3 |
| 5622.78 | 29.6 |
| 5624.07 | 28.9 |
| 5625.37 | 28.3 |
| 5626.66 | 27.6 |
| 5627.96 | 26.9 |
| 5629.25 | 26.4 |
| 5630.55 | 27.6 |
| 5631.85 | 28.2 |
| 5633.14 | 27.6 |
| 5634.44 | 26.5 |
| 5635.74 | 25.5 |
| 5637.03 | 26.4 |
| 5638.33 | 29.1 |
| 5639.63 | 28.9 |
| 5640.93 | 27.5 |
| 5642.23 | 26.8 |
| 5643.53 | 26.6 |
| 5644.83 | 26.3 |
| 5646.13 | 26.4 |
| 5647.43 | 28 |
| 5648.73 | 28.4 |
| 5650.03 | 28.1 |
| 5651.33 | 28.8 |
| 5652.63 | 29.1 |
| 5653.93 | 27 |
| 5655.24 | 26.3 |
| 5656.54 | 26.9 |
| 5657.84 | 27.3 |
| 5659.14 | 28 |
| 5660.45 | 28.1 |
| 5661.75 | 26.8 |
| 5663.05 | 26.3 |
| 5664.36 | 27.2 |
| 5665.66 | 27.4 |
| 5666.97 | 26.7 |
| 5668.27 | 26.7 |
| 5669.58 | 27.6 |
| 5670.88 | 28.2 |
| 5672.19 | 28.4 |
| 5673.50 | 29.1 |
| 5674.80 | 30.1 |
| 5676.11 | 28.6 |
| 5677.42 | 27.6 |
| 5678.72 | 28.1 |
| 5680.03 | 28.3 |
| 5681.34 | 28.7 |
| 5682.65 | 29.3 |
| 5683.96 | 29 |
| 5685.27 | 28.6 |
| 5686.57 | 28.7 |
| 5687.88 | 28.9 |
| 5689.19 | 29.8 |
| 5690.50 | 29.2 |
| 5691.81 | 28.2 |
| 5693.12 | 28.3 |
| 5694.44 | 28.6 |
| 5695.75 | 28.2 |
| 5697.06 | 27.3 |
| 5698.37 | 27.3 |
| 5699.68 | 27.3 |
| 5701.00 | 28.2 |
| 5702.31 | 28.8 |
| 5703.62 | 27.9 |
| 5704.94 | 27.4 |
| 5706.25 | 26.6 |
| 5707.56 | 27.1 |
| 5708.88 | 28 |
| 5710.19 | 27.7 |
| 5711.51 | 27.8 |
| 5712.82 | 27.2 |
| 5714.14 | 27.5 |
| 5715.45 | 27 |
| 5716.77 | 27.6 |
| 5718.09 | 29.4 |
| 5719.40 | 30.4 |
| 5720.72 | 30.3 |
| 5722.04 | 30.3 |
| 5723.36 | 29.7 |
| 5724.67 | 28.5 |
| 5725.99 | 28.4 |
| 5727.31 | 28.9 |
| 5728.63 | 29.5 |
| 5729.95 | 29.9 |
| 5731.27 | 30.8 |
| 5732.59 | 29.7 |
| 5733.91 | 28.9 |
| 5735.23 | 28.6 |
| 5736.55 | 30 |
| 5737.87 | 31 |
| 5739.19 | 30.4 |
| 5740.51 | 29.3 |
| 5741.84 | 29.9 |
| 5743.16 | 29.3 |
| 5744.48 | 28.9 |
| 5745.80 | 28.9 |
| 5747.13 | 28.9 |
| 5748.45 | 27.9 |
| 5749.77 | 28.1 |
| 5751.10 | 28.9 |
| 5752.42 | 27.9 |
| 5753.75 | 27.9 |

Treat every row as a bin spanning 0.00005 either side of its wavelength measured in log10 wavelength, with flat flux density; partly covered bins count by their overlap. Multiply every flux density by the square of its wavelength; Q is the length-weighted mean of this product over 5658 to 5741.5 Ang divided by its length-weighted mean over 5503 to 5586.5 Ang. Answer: 1.08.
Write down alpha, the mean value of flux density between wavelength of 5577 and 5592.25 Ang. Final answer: 27.4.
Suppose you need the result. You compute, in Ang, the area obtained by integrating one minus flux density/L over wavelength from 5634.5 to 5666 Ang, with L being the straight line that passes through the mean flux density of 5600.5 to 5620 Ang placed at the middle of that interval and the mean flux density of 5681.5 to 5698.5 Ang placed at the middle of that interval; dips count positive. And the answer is 1.2 Ang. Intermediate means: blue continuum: 28.3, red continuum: 28.6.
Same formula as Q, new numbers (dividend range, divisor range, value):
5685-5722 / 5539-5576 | 1.06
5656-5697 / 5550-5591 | 1.05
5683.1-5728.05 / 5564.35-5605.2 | 1.07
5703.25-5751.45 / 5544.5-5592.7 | 1.10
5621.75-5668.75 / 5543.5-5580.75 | 1.01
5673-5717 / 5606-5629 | 1.03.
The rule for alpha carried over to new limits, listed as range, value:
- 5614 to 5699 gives 27.9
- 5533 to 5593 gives 27.8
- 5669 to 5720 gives 28.3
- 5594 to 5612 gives 28.1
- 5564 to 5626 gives 27.9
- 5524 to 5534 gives 28.2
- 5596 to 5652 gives 27.9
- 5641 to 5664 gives 27.4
